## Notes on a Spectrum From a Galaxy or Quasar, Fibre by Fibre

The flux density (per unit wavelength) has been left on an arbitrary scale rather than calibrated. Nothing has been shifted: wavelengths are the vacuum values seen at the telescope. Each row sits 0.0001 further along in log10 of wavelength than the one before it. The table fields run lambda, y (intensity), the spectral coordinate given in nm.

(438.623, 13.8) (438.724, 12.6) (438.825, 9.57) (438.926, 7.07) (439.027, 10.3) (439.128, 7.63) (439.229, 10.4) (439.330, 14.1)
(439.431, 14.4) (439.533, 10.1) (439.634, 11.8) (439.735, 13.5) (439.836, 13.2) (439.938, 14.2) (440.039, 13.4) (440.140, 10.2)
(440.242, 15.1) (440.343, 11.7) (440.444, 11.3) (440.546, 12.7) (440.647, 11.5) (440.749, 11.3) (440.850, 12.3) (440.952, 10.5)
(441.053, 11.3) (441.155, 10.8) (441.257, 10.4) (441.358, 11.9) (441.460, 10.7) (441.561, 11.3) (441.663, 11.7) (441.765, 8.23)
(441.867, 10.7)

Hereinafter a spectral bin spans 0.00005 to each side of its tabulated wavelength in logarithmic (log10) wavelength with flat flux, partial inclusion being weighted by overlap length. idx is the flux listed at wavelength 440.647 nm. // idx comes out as 11.5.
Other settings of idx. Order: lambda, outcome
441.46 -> 10.7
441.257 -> 10.4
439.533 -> 10.1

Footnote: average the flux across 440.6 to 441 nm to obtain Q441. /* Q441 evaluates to 11.4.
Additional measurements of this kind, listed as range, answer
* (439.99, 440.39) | 12.6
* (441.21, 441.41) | 11.2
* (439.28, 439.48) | 14.3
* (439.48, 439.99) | 12.6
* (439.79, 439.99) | 13.7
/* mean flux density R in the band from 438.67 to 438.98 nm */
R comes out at 9.8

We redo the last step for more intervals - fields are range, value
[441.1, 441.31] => 10.6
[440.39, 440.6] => 12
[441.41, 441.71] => 11.2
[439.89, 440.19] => 12.6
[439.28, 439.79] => 12.8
